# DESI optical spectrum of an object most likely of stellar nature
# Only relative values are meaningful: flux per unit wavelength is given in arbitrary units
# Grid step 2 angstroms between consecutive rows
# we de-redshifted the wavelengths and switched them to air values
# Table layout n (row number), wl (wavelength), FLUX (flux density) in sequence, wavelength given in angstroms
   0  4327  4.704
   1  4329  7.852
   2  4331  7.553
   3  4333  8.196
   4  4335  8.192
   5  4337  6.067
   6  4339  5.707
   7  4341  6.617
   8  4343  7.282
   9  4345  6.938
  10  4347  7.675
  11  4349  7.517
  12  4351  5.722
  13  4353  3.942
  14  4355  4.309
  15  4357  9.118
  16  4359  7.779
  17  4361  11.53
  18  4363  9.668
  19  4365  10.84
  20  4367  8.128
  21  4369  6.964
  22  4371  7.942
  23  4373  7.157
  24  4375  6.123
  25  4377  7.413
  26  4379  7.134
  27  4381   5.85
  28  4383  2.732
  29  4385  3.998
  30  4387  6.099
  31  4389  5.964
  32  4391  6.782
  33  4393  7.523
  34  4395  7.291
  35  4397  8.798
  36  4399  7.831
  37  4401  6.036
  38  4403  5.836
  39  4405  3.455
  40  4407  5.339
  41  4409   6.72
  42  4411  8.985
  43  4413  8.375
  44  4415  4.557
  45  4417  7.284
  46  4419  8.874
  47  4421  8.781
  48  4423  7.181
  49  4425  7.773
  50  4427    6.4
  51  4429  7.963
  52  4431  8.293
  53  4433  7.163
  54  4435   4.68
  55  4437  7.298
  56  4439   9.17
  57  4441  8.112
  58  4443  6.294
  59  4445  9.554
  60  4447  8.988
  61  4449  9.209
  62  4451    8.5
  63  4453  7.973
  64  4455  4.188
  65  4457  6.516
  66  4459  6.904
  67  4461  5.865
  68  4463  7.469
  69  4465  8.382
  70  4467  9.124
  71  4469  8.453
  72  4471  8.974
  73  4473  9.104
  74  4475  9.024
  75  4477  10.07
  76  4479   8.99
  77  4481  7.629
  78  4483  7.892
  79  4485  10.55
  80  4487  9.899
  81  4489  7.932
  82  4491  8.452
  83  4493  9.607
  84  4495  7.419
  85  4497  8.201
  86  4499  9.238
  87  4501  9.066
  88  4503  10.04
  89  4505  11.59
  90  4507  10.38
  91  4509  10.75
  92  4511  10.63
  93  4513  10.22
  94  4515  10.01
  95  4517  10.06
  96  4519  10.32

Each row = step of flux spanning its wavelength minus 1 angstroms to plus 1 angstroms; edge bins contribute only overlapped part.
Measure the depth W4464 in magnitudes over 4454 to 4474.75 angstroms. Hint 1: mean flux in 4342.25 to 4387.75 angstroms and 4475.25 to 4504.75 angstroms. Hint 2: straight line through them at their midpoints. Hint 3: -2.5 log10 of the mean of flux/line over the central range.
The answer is 0.14 mag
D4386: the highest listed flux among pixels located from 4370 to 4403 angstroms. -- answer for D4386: 8.798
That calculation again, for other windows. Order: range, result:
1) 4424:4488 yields 10.55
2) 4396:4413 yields 8.985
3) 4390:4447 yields 9.554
